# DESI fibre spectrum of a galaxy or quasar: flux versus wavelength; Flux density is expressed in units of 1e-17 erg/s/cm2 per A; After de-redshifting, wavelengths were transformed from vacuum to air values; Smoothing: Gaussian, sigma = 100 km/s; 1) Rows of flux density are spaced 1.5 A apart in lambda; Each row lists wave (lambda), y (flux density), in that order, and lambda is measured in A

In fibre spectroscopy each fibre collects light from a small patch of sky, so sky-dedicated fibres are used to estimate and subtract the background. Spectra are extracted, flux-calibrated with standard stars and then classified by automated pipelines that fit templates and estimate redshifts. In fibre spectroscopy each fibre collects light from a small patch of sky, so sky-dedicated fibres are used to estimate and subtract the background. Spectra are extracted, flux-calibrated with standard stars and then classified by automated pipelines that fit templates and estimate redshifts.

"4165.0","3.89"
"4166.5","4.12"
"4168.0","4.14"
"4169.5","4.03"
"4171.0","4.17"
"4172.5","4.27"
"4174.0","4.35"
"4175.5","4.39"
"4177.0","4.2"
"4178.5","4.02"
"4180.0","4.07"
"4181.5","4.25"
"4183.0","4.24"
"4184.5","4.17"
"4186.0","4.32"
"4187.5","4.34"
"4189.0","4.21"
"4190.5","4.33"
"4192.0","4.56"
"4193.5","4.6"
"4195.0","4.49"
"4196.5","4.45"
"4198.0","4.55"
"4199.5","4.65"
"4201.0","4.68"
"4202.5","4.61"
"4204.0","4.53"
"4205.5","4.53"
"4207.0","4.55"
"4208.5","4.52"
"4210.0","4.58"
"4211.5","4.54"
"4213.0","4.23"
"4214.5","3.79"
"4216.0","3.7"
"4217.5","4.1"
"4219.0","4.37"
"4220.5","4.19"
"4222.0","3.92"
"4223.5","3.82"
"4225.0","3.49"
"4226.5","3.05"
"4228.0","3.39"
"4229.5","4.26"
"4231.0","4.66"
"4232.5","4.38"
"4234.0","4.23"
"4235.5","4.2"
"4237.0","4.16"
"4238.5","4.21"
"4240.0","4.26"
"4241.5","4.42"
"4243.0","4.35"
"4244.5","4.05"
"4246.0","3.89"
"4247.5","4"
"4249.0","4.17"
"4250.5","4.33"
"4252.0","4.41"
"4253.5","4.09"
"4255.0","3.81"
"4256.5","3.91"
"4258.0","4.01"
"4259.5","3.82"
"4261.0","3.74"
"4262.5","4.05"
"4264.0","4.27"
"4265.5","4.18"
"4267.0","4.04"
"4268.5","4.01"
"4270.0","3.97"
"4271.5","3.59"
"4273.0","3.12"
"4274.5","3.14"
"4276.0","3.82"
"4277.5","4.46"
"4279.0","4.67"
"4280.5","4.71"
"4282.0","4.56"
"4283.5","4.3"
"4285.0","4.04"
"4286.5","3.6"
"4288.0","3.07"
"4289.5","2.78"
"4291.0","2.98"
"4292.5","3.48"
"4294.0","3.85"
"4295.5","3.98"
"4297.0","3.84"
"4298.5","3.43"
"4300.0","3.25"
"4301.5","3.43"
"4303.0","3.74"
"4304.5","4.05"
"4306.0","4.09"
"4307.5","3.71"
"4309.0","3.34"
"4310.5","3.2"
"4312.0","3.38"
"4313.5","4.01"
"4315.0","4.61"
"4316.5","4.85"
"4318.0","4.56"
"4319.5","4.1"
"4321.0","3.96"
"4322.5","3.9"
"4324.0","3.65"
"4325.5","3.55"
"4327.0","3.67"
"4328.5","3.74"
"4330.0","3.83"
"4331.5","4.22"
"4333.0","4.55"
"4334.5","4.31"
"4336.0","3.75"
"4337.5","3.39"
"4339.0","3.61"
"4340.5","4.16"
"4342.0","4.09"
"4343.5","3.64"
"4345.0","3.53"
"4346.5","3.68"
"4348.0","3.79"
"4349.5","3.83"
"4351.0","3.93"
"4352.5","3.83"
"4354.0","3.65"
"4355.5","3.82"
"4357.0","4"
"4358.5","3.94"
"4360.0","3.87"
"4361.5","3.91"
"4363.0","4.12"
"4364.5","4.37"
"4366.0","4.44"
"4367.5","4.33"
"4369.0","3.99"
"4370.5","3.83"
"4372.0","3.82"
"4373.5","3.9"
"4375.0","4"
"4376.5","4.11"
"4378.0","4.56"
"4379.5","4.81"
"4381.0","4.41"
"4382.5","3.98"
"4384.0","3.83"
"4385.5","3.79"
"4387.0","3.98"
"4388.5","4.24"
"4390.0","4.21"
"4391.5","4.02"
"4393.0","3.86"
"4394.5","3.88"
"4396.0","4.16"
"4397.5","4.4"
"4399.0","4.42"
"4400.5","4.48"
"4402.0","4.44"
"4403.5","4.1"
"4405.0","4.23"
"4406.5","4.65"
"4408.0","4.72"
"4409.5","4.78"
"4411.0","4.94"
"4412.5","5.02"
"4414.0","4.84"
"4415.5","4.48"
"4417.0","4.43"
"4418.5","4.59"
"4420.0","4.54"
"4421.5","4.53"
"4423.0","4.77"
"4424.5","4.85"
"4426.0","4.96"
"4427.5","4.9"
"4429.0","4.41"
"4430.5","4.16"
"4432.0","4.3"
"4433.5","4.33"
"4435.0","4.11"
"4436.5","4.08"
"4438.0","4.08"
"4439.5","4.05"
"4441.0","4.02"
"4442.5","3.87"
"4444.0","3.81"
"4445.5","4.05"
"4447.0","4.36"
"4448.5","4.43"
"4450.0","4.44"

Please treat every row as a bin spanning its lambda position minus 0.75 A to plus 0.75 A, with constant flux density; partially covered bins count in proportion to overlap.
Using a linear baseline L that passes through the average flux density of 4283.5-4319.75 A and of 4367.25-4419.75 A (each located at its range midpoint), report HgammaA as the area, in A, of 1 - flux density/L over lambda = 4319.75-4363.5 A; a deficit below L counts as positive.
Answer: 1.3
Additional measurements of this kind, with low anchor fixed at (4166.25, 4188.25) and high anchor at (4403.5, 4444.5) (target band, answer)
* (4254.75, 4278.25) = 2.33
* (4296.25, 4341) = 5.04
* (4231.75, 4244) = -0.01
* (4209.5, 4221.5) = 0.20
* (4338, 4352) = 1.85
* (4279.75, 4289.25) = 0.74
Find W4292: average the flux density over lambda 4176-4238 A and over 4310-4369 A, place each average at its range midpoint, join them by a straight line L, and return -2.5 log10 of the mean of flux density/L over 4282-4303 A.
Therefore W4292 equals 0.13 mag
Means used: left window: 4.24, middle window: 3.58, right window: 3.95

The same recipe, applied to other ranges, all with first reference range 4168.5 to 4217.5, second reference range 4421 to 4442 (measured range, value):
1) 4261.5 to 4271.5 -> 0.081 mag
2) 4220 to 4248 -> 0.077 mag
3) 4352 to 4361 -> 0.137 mag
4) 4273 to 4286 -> 0.056 mag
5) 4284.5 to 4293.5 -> 0.295 mag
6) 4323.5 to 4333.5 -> 0.129 mag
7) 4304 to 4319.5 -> 0.098 mag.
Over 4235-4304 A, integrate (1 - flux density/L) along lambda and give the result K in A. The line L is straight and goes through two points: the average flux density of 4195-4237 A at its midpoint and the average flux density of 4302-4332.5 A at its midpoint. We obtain 2.4 A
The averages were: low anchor 4.22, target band 3.92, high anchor 3.91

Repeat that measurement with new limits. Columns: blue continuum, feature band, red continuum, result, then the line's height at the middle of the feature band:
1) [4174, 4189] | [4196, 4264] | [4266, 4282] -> -1.1 A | 4.1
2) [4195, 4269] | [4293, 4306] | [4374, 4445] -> 1.6 A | 4.23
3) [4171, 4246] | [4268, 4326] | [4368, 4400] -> 5.0 A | 4.18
